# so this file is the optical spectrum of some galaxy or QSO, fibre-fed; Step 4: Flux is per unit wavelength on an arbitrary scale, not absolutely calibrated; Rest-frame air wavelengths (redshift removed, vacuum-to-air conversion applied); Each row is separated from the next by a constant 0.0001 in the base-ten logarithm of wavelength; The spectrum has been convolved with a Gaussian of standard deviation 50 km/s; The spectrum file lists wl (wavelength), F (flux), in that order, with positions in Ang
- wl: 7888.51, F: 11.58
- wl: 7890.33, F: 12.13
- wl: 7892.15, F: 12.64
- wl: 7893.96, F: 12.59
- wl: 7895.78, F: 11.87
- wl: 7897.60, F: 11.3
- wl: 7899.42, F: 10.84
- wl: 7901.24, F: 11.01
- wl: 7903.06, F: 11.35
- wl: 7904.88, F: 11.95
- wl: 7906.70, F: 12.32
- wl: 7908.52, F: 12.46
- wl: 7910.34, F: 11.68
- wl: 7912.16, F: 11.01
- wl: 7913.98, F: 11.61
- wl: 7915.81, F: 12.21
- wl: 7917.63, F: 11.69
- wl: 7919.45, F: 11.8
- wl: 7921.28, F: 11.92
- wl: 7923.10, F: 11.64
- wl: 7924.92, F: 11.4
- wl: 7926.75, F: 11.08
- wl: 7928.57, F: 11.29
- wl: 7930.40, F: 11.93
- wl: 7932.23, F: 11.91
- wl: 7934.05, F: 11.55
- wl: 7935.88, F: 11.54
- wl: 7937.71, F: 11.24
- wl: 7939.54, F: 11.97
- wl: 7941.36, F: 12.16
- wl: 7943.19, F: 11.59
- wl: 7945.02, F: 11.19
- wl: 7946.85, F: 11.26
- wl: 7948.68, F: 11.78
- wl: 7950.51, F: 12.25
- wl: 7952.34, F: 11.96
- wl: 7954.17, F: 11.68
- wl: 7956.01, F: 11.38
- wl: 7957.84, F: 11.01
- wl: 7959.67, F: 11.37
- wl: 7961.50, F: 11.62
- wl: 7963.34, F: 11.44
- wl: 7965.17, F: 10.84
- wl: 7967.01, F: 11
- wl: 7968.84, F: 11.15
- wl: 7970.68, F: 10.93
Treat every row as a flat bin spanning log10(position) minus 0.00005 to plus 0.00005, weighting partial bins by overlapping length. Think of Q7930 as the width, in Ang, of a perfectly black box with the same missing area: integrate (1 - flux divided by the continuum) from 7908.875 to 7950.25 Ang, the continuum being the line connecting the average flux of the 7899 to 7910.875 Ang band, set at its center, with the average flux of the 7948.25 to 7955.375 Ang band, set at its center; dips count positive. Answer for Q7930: 0.58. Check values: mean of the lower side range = 11.7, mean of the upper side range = 11.9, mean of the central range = 11.6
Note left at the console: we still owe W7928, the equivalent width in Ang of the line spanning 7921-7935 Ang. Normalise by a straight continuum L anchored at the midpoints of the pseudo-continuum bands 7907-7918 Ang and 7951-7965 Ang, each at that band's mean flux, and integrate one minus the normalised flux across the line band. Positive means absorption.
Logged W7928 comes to 0.1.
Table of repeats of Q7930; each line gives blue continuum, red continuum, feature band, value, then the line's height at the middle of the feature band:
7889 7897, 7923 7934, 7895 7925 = 0.6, 11.9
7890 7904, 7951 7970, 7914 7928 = -0.1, 11.6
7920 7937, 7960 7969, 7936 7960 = -0.5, 11.4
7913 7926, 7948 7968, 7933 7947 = 0.0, 11.6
